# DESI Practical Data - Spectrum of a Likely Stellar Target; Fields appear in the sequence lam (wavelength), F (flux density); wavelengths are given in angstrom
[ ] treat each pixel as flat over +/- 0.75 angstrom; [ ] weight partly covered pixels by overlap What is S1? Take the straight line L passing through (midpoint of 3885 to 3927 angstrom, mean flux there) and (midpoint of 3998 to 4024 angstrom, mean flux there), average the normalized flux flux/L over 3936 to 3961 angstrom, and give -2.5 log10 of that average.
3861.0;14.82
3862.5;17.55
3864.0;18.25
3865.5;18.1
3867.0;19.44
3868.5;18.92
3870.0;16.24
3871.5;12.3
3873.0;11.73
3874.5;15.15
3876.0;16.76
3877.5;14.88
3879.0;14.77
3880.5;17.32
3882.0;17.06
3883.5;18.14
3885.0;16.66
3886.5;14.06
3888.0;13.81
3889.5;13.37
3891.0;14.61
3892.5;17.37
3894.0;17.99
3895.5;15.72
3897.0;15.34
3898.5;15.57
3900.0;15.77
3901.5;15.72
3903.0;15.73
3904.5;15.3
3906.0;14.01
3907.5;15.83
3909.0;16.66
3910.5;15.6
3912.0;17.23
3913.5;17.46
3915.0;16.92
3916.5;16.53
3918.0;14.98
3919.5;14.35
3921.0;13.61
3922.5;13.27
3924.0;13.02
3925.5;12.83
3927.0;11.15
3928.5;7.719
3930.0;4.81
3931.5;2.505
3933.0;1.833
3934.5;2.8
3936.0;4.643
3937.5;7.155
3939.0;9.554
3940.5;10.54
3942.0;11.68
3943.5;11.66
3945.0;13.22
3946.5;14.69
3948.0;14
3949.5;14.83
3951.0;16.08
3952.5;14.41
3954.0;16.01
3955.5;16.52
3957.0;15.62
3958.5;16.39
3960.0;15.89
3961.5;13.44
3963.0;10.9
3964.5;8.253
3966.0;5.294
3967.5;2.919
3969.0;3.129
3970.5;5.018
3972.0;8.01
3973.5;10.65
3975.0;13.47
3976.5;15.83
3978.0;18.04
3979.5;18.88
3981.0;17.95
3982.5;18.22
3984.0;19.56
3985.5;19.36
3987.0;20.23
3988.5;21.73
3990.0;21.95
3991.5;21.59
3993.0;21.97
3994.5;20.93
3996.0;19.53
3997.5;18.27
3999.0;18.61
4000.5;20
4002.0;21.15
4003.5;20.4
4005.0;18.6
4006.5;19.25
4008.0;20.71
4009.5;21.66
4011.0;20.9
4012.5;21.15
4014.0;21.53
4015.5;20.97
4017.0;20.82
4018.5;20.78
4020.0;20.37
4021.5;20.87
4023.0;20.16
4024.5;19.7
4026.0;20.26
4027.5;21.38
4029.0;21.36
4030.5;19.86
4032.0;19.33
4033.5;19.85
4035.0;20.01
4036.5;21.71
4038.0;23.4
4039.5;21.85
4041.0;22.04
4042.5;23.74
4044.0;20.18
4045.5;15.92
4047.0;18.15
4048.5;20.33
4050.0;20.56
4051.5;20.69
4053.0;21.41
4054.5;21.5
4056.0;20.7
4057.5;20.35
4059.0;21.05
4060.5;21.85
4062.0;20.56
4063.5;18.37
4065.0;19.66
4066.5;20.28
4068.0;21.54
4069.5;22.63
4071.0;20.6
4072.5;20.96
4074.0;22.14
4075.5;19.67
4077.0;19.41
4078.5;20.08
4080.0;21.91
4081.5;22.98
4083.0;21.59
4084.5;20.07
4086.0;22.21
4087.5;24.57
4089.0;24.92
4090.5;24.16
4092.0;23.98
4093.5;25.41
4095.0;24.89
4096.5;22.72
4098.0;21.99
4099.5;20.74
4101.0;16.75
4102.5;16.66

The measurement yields 0.29 mag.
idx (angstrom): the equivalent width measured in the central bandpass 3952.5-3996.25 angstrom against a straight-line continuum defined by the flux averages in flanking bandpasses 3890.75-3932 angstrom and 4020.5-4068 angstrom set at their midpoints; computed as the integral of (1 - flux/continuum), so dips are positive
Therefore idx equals 5.9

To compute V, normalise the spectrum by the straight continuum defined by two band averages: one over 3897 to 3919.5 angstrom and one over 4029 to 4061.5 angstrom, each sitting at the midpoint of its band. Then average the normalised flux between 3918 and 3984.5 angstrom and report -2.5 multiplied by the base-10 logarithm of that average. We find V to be 0.44 mag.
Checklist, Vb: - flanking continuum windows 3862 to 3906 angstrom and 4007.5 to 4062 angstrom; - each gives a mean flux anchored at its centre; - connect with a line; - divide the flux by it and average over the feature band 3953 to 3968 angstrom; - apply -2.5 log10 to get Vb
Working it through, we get 0.43 mag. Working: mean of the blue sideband 15.9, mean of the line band 12.3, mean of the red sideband 20.8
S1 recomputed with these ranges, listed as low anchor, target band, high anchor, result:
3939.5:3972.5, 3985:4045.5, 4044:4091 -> -0.24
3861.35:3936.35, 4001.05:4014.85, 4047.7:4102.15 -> -0.10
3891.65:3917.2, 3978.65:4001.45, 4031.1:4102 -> -0.06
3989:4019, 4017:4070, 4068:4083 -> 0.01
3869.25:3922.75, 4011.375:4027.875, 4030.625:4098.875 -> -0.05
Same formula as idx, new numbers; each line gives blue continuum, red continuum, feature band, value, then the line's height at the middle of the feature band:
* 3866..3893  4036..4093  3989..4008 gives -0.94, 19.3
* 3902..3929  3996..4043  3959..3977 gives 8.40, 17.7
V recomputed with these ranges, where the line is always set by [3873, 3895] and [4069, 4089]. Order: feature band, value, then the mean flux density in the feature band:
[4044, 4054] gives 0.057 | 19.6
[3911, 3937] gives 0.467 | 10.9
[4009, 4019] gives -0.080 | 21.1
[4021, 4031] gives -0.029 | 20.5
